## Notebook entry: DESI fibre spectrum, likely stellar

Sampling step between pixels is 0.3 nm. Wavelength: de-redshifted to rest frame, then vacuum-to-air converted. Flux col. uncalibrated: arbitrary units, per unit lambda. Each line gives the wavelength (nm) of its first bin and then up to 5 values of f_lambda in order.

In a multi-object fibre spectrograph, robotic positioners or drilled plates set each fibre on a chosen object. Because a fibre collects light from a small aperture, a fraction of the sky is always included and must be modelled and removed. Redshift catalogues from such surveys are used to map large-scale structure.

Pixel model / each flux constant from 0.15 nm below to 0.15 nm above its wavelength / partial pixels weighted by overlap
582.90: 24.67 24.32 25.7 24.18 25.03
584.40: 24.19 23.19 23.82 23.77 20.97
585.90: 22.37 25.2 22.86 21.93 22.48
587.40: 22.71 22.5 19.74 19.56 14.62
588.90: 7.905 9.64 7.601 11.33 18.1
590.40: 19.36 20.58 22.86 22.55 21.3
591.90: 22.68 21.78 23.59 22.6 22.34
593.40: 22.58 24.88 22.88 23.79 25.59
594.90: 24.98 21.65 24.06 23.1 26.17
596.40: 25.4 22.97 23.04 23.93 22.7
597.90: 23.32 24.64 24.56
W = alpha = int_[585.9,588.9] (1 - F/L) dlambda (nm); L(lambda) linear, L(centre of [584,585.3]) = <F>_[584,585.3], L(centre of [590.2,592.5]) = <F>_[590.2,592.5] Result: 0.31 nm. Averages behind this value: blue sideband 24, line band 20.7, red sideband 21.6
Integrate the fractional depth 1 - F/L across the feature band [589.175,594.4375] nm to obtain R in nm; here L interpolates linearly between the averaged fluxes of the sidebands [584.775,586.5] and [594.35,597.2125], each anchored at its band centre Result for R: 0.775 nm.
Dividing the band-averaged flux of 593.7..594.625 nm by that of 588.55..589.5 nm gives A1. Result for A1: 2.4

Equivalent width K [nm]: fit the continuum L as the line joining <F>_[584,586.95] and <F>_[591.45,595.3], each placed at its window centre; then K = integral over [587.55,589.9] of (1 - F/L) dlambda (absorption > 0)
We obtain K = 0.92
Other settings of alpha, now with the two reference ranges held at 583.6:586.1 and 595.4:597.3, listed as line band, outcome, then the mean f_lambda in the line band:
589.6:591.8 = 0.42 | 19.2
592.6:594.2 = 0.06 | 23.1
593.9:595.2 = 0.00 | 24.1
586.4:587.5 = 0.05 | 22.5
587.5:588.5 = 0.14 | 20.4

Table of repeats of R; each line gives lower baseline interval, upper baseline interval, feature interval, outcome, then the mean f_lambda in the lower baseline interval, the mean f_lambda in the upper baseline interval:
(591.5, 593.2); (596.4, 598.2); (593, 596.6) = -0.158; 22.4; 23.5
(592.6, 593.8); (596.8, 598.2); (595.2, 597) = -0.057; 23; 23.4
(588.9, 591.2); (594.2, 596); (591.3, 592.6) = -0.266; 15.3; 23.9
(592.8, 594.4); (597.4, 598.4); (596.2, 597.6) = -0.016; 23.2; 23.6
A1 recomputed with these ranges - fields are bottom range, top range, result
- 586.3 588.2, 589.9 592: 0.94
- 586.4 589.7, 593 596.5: 1.39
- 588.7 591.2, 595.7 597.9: 1.61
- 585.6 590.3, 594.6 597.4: 1.33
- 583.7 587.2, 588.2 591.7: 0.69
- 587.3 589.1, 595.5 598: 1.36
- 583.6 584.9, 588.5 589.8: 0.41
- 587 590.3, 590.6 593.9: 1.41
